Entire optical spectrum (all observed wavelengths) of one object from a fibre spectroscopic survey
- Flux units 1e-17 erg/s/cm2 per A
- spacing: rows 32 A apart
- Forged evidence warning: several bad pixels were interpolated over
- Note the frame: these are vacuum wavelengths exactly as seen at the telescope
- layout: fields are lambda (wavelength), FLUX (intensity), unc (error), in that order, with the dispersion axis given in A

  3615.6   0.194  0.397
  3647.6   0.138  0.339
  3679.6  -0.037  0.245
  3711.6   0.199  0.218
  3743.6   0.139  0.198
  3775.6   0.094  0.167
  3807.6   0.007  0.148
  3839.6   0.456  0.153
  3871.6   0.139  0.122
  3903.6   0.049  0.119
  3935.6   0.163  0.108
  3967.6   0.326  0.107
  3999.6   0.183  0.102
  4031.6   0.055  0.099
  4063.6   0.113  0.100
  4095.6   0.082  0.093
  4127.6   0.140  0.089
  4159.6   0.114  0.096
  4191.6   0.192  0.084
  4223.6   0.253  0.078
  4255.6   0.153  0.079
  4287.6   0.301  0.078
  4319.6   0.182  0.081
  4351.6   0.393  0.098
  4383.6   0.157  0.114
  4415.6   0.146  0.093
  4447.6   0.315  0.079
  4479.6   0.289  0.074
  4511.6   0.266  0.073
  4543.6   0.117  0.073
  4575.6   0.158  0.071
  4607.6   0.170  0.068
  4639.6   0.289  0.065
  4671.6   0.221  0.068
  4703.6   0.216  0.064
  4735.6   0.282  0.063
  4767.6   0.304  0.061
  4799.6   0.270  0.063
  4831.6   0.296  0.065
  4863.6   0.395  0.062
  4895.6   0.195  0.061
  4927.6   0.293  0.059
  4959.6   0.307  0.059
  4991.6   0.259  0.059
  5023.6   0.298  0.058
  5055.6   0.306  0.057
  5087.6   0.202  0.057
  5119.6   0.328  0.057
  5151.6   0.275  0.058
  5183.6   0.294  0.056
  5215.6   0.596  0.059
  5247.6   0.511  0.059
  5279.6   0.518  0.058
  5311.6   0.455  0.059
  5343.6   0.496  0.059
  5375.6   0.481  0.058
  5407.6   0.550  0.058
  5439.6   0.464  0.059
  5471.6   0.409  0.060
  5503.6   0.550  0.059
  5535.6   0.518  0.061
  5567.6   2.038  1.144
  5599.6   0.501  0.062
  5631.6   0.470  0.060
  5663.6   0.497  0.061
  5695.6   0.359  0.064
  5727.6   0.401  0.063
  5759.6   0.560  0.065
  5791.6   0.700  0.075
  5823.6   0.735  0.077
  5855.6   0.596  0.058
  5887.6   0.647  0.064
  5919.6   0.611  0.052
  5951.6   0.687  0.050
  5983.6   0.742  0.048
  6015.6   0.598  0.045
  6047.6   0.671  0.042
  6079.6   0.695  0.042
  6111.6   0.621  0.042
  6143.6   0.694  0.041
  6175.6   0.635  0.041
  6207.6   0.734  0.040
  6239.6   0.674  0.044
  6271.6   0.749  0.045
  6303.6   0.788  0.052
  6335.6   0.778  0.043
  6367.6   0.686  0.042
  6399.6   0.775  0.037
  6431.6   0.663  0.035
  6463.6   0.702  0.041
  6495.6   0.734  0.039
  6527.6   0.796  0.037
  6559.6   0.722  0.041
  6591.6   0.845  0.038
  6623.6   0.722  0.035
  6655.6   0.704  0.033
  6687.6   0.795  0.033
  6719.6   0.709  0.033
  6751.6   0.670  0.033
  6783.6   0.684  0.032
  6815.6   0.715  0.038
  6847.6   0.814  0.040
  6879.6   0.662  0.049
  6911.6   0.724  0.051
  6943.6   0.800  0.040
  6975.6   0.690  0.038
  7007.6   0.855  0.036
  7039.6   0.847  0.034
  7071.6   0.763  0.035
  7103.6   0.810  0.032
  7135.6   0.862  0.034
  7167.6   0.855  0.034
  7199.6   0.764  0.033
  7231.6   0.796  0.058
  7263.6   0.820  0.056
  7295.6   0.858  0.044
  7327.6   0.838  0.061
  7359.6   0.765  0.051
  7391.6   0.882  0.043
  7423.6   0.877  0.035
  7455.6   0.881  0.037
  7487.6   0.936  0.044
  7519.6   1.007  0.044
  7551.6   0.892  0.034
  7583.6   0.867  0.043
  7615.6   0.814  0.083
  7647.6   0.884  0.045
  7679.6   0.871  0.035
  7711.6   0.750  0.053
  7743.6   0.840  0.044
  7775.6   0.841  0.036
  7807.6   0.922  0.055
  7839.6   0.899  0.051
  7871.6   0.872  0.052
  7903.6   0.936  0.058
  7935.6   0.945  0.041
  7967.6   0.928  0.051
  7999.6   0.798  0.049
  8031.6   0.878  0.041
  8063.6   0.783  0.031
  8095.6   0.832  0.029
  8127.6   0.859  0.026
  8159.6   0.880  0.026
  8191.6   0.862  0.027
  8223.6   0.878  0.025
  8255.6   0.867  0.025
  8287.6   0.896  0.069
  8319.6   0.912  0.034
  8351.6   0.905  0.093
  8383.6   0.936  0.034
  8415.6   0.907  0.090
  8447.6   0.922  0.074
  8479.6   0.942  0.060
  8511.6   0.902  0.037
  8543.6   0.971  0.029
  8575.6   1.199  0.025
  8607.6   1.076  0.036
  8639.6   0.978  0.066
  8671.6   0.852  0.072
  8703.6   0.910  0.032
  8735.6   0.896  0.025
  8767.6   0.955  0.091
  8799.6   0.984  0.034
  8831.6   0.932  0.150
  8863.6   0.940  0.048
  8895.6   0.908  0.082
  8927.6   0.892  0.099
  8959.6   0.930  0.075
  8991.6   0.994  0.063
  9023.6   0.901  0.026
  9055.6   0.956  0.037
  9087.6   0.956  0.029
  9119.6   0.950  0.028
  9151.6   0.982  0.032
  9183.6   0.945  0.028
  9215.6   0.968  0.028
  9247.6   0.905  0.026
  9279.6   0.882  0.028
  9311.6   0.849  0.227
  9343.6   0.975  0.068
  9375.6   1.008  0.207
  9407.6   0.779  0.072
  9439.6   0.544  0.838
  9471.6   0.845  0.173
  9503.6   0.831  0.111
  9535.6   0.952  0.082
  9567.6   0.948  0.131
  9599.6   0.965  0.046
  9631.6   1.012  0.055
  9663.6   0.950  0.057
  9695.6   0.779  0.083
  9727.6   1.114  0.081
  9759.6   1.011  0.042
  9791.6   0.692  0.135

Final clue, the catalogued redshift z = 0.31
